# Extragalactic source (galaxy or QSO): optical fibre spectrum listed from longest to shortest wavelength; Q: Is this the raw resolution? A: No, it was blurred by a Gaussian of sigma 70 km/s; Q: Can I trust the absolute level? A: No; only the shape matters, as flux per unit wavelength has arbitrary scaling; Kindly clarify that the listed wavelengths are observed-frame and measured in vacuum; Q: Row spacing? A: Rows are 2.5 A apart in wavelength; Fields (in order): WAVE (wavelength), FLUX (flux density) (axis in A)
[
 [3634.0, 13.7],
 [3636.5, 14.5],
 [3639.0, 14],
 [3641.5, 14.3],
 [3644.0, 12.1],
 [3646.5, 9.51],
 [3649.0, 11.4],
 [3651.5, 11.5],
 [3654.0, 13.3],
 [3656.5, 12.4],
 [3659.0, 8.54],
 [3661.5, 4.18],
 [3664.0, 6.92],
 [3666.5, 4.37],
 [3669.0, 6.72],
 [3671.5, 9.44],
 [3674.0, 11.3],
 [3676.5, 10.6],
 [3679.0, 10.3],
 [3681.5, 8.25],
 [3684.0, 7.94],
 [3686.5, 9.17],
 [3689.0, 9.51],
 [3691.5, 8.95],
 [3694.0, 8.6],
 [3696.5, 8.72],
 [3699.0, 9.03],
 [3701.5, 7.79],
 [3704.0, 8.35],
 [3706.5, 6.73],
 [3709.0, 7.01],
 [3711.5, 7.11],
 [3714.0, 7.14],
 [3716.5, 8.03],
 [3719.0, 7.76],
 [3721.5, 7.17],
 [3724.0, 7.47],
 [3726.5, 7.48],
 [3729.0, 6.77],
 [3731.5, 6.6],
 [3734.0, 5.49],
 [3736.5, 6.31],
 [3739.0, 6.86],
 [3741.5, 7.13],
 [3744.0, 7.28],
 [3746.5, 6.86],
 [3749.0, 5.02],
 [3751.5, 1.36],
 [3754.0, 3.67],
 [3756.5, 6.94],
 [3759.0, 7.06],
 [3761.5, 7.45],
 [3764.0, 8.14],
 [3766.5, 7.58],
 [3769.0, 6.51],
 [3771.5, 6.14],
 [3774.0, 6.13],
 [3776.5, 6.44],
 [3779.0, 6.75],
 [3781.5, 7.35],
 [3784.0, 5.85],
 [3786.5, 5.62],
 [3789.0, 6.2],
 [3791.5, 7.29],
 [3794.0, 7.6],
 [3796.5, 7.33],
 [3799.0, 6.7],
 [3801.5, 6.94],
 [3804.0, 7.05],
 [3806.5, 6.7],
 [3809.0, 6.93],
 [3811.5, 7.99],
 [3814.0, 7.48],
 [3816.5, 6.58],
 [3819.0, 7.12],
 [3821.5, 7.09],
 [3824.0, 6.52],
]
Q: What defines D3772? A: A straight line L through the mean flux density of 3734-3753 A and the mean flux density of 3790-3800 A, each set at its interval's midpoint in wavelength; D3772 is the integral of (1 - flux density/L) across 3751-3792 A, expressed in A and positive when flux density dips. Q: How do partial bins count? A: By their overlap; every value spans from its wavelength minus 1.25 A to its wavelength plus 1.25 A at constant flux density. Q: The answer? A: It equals 1.5 A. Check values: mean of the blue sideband 5.78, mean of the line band 6.33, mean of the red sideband 7.22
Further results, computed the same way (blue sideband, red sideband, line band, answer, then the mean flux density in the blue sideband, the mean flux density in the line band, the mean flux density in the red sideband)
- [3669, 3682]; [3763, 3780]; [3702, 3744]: 6.0 A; 9.76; 7.11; 6.79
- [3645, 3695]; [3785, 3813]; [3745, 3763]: 5.0 A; 9.16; 5.54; 6.94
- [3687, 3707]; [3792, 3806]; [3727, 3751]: 4.9 A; 8.55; 6.35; 7.11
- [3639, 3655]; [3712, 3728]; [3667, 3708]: 3.4 A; 12.2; 8.74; 7.48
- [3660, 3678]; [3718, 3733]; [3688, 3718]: -2.8 A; 7.7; 8.07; 7.17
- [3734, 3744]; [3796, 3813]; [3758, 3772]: -0.8 A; 6.67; 7.2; 7.09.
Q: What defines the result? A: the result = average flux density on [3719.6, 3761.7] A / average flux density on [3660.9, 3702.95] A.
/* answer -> 0.75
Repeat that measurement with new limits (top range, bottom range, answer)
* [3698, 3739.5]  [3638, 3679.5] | 0.72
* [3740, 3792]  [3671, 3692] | 0.66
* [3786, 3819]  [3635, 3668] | 0.66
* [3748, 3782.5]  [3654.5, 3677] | 0.74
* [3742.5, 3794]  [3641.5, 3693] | 0.67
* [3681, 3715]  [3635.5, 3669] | 0.79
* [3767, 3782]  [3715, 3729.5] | 0.88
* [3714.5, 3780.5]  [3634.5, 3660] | 0.54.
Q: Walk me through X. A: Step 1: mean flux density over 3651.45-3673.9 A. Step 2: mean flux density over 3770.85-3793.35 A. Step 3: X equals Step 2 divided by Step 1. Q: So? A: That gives 0.75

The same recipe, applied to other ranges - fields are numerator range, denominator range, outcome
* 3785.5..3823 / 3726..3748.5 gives 1.05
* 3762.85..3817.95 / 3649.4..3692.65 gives 0.76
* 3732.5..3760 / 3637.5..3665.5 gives 0.54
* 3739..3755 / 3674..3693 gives 0.57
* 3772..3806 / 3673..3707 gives 0.75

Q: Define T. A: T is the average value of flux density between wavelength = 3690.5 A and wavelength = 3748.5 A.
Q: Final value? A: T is 7.38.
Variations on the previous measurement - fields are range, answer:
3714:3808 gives 6.63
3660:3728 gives 8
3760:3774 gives 7.07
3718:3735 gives 6.97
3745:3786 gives 6.2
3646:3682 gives 9.26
